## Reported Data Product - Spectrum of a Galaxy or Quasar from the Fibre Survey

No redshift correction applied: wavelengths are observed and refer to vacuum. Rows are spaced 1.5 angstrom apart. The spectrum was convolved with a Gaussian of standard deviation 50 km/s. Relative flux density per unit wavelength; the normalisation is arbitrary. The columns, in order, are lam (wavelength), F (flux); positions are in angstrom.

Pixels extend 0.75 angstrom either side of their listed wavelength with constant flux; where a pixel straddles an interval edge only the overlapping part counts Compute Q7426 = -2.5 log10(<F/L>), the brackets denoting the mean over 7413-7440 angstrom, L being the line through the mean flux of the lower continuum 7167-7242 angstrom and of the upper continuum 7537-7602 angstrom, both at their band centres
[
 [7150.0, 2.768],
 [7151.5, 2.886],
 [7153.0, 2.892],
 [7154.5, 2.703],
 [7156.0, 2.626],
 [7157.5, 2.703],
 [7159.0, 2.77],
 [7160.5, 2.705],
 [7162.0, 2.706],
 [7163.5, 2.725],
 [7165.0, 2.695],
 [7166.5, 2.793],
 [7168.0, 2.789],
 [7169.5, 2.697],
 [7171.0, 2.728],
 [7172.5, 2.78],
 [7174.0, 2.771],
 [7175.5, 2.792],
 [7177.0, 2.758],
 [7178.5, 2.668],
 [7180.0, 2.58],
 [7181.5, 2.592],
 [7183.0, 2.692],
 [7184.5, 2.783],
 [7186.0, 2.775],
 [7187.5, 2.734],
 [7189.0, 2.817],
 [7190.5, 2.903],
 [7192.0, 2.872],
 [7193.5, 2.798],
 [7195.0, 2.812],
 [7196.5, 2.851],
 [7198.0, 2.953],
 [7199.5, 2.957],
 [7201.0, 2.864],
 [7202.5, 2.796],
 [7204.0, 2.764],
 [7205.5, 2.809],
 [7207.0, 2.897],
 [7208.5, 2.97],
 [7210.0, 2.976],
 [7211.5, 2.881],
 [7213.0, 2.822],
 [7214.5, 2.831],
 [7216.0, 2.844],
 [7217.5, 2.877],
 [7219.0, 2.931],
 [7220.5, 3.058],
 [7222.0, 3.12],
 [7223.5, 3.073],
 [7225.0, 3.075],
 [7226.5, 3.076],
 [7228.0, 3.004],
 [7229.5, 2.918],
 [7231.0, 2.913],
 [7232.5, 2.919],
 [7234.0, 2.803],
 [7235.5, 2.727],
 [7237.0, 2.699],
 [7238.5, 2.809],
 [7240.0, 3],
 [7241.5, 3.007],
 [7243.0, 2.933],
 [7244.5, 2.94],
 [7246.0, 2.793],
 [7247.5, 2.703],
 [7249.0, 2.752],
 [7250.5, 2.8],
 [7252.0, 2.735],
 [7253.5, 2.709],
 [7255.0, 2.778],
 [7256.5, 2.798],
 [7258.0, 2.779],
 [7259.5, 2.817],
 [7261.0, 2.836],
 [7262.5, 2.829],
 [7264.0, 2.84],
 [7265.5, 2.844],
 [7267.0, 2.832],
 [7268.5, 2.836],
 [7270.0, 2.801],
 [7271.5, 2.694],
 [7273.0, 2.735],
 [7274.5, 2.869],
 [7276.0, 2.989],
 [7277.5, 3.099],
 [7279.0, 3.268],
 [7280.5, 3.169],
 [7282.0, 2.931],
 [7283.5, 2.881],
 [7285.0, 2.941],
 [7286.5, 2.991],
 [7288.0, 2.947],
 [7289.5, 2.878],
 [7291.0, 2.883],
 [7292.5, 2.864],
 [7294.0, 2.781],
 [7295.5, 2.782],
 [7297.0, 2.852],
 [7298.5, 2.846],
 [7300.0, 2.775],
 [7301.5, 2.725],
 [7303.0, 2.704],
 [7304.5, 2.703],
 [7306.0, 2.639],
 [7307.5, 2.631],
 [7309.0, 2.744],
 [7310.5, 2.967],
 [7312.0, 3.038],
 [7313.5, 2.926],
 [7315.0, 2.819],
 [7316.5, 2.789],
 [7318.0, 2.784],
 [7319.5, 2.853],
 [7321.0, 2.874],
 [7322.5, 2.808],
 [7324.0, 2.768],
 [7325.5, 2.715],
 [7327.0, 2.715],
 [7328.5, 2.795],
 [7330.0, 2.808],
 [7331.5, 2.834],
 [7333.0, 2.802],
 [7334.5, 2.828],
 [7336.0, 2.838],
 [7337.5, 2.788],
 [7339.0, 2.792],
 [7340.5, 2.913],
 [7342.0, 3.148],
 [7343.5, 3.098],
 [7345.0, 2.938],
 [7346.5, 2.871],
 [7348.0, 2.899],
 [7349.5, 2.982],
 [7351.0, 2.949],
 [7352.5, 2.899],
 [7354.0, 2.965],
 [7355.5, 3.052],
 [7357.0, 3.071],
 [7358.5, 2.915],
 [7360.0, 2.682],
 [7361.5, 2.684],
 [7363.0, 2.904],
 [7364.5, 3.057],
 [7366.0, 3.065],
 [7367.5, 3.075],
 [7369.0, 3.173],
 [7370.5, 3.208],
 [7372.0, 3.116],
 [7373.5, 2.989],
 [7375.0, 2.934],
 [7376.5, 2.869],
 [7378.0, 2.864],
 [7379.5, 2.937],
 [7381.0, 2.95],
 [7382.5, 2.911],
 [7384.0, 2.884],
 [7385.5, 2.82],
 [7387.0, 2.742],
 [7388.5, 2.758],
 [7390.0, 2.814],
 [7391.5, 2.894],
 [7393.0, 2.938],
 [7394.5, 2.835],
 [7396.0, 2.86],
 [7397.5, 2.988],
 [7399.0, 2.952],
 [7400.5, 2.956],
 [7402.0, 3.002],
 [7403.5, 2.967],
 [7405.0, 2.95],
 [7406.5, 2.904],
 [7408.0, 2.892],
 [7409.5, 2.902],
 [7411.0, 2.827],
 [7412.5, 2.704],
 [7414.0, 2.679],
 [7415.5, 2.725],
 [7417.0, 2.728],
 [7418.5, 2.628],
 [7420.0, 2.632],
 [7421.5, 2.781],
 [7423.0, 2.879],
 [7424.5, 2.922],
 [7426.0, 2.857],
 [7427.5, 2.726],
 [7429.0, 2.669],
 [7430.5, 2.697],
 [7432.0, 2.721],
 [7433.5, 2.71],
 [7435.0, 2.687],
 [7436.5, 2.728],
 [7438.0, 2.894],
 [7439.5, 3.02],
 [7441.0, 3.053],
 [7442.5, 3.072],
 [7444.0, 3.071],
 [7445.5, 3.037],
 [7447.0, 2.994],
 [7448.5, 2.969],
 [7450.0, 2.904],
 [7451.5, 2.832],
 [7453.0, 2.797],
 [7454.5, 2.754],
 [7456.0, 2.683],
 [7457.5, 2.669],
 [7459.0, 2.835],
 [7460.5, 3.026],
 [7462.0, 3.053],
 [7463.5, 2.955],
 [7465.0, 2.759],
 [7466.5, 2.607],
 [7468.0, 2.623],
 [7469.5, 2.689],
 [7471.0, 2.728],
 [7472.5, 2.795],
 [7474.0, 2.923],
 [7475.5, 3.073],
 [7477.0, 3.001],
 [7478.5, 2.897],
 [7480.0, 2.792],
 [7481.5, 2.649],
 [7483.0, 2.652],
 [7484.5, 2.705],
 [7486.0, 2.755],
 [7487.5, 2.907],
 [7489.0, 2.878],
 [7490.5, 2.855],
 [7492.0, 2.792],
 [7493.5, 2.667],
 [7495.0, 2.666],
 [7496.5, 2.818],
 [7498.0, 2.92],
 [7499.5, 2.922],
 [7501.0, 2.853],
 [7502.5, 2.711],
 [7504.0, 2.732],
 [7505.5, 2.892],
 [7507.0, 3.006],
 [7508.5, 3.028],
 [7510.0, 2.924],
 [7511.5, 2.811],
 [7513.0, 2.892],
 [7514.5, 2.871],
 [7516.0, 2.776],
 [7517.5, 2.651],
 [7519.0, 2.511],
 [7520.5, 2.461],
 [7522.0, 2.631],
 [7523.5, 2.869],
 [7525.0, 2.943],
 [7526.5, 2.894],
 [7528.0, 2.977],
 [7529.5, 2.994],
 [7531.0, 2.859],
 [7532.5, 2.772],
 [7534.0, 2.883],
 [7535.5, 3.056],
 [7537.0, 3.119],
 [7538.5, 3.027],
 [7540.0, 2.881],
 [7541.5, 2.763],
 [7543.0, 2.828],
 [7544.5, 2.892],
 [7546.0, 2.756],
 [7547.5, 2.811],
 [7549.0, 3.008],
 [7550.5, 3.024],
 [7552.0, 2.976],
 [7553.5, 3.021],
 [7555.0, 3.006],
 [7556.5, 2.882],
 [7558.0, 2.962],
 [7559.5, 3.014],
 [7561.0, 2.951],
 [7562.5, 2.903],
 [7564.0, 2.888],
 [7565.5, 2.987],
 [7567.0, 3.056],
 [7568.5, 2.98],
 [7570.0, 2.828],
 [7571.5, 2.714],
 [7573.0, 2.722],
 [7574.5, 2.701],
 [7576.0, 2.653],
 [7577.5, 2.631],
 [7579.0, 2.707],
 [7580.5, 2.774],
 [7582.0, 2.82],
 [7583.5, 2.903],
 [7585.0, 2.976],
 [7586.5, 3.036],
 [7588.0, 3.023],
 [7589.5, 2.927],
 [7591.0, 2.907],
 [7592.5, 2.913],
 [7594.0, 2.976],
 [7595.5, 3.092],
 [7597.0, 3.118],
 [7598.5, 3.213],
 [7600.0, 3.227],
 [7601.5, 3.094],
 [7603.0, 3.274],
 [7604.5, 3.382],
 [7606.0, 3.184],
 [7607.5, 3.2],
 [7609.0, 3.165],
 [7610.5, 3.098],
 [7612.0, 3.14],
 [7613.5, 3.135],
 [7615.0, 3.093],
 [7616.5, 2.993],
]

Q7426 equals 0.05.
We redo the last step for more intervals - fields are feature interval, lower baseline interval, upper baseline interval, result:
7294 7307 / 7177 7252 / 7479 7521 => 0.03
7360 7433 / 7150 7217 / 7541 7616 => 0.01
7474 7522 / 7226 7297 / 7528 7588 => 0.03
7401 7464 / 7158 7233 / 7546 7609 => 0.03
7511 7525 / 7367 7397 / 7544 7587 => 0.06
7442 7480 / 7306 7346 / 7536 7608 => 0.01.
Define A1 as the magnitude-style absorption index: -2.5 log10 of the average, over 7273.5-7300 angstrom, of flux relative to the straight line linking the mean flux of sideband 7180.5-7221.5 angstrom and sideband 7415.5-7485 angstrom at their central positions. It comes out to -0.036 mag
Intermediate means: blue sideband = 2.85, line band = 2.93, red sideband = 2.82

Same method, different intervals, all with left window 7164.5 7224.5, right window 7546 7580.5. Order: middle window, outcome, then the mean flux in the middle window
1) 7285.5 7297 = -0.01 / 2.88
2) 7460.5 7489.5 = 0.02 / 2.82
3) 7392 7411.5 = -0.02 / 2.92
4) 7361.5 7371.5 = -0.07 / 3.05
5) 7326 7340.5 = 0.02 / 2.8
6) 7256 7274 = 0.01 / 2.8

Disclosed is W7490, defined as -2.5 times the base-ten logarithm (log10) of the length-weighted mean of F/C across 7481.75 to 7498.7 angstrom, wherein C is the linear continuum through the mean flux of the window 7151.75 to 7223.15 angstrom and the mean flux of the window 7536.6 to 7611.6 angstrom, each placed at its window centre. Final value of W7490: 0.06 mag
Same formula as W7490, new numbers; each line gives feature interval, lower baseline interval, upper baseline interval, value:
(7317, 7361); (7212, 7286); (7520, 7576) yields 0.01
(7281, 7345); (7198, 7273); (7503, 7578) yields 0.01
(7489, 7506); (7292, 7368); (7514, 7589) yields 0.02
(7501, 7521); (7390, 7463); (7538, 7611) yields 0.04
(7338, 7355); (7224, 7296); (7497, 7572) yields -0.03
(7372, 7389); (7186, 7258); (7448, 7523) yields -0.02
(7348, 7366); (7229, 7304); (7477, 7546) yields -0.03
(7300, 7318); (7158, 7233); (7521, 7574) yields 0.03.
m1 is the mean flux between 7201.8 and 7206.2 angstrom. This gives 2.79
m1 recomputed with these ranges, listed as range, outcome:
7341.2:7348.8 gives 2.99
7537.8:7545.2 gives 2.88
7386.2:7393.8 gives 2.83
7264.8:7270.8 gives 2.83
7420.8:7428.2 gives 2.83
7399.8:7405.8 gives 2.97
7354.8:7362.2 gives 2.88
